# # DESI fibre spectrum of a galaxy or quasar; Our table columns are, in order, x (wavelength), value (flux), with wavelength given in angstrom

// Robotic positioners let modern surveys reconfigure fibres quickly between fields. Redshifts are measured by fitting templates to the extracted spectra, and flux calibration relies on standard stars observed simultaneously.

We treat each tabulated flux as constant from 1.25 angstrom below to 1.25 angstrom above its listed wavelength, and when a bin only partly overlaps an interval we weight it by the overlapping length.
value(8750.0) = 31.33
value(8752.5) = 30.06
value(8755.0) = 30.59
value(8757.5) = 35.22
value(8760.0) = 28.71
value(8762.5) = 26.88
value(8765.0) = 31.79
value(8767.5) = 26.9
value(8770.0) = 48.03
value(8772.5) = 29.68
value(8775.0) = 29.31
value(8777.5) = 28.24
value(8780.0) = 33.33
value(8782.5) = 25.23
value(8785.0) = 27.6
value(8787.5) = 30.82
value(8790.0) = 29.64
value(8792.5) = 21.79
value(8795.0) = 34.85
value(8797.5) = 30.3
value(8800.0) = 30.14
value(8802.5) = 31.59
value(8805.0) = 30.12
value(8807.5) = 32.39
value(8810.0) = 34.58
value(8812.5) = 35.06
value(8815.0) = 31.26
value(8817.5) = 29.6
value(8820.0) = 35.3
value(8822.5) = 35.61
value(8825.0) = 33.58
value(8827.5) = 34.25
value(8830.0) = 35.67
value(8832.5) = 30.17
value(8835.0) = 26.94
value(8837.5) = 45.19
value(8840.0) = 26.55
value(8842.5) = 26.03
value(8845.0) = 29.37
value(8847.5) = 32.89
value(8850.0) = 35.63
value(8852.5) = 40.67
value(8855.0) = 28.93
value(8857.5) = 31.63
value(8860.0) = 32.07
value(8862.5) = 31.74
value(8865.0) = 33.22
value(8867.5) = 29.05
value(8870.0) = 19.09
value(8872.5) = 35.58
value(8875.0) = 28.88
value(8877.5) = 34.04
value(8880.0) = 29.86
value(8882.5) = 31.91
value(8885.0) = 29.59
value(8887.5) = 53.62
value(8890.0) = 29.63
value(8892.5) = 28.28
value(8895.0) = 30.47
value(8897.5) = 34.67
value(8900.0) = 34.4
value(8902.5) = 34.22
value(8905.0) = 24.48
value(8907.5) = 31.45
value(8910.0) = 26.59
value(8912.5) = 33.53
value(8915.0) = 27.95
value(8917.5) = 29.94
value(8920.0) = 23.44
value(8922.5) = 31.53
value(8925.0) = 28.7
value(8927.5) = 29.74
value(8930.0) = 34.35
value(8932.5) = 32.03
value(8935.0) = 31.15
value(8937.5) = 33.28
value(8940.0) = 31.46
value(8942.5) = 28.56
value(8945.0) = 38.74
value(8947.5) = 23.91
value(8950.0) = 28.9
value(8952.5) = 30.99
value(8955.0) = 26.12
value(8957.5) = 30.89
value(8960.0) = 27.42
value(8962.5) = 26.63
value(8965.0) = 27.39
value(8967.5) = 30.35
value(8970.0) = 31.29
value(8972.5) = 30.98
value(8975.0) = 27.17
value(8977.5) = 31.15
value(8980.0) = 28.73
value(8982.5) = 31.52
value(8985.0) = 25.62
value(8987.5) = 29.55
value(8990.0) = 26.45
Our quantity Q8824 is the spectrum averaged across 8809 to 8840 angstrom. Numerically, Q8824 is 33.6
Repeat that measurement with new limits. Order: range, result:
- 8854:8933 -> 31.1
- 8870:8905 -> 32.6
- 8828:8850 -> 31.9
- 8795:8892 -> 32.4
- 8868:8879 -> 29.4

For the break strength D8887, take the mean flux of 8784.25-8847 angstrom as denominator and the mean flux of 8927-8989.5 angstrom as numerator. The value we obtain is 0.9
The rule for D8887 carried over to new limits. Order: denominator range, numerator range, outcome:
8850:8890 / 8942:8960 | 0.91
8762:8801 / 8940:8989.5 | 0.96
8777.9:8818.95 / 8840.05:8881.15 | 1.02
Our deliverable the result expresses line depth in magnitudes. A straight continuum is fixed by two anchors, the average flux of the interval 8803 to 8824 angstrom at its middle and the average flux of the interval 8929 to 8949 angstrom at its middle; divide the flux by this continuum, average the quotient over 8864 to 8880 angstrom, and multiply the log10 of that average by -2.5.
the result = 0.084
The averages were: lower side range 32.9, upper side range 31.6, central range 29.9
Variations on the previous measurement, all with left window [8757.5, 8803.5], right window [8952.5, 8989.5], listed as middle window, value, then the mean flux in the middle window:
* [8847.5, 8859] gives -0.14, 34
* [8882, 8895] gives -0.16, 34.4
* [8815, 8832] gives -0.12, 33.6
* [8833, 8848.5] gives -0.04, 31.1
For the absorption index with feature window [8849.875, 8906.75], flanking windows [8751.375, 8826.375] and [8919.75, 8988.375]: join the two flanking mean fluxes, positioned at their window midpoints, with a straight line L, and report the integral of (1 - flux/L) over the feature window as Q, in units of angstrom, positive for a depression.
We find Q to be -3.17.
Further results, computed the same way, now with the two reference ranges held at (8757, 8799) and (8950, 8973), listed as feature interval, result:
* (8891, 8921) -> -0.55 angstrom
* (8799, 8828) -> -2.54 angstrom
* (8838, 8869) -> -1.94 angstrom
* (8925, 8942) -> -1.37 angstrom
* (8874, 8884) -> -0.52 angstrom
